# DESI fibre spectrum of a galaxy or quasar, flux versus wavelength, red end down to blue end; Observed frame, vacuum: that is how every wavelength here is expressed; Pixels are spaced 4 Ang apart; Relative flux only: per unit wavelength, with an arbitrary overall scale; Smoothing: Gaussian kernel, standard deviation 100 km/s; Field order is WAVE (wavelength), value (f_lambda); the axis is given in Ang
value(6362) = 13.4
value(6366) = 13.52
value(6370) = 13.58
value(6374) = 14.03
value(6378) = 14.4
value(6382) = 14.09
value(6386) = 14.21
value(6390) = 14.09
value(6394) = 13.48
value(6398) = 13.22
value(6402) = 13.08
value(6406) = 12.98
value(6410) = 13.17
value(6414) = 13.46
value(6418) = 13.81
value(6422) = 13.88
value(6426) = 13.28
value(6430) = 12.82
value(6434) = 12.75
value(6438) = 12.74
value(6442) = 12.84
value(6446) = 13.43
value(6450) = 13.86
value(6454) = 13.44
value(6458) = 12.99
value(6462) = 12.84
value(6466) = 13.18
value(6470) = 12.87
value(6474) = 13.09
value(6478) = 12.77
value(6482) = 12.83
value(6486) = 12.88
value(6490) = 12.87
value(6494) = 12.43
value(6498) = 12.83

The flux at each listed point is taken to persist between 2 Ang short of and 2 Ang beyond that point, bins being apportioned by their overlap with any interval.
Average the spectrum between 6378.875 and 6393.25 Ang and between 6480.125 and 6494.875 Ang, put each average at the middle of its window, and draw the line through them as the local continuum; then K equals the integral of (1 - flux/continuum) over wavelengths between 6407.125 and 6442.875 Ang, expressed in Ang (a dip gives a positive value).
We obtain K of 1.0 Ang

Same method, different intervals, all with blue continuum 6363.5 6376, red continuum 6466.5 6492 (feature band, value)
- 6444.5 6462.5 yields -0.36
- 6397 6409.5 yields 0.34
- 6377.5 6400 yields -0.53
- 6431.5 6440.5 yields 0.31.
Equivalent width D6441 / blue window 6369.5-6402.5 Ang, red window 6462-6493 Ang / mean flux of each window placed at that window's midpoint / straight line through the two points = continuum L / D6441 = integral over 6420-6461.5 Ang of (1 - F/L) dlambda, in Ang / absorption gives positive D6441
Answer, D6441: 0.3 Ang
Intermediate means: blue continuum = 13.8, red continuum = 12.9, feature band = 13.2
